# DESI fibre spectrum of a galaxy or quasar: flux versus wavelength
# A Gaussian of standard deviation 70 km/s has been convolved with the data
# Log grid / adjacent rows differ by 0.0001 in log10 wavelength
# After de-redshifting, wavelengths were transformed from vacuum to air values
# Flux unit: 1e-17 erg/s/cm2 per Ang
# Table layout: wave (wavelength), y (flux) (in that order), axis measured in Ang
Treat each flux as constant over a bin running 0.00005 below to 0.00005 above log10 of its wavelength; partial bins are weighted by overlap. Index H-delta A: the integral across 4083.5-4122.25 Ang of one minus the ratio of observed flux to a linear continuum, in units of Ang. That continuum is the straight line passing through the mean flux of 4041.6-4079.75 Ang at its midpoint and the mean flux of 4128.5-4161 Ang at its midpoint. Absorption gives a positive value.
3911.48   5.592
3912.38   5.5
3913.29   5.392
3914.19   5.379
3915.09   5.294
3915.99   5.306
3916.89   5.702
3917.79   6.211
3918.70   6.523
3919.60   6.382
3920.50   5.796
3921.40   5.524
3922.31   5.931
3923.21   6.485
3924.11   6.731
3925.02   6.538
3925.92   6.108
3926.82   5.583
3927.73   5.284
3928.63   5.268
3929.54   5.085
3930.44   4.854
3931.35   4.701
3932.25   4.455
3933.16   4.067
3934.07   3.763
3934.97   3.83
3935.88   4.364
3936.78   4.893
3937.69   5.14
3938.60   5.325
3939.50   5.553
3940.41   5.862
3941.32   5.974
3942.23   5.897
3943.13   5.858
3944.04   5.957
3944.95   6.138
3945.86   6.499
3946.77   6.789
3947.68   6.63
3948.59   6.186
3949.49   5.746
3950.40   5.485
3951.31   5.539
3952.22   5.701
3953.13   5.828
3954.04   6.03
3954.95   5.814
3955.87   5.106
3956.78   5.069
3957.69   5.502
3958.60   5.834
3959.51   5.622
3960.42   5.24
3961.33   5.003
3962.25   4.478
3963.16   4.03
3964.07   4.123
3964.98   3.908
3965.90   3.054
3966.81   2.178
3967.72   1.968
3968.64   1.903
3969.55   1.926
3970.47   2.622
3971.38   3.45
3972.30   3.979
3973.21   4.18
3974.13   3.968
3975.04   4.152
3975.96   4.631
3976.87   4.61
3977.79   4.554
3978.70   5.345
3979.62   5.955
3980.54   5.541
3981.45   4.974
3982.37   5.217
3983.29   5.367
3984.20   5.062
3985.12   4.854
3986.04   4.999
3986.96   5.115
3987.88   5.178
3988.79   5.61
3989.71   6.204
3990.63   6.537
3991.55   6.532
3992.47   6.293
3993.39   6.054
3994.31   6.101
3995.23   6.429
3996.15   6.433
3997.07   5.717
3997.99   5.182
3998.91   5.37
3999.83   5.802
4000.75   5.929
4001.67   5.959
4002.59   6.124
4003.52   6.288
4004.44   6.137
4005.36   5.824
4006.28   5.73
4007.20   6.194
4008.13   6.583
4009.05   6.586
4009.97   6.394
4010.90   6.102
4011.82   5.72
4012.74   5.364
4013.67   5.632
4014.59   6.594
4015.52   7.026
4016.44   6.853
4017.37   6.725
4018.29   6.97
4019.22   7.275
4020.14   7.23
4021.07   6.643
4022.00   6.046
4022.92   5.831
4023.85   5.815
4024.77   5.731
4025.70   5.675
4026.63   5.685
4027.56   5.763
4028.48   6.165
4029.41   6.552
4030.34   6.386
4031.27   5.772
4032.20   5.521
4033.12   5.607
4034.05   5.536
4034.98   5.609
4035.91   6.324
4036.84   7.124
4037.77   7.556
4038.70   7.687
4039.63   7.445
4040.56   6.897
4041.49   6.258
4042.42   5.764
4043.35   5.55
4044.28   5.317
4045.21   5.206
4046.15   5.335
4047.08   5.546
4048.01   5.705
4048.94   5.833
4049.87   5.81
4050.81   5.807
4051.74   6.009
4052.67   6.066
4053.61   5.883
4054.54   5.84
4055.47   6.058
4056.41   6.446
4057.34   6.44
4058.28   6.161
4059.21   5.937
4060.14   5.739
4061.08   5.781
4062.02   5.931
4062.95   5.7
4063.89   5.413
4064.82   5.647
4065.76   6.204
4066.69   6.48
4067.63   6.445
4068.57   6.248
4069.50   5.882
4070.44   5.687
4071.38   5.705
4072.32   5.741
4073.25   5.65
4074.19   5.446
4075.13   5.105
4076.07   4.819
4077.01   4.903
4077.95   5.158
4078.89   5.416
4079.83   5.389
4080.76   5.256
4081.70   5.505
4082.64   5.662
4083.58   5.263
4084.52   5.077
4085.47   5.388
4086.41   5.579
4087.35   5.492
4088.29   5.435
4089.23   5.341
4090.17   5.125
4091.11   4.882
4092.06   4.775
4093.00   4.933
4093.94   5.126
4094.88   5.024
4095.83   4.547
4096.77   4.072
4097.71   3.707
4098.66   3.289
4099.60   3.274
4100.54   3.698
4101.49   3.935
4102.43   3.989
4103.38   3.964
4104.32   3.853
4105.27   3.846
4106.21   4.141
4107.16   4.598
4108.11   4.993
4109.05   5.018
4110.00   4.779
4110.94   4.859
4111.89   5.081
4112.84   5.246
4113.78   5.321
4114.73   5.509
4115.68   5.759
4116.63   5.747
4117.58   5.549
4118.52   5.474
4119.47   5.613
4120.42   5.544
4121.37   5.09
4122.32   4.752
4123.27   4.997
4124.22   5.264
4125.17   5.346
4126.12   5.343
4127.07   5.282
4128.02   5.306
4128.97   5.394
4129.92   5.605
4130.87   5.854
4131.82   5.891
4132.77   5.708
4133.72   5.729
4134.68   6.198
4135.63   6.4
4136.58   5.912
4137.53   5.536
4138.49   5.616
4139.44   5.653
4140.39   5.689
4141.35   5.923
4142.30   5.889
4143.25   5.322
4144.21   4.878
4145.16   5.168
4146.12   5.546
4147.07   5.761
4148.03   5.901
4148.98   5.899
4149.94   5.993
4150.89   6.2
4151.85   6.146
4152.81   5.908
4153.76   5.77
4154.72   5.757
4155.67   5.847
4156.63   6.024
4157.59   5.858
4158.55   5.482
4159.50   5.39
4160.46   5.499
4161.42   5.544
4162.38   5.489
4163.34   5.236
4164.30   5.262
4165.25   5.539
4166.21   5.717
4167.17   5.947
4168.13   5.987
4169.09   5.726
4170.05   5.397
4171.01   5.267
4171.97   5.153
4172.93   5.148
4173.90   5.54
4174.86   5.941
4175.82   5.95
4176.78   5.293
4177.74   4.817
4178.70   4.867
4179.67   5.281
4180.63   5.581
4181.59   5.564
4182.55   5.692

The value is 6.22 Ang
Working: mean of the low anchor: 5.75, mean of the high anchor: 5.75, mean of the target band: 4.82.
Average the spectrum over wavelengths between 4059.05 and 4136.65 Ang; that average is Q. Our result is 5.22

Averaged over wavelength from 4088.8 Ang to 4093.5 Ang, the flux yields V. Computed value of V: 5.01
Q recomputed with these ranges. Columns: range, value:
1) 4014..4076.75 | 6.06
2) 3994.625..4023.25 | 6.22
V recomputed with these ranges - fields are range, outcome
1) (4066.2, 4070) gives 6.26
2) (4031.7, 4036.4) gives 5.73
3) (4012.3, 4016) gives 6.16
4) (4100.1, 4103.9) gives 3.9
